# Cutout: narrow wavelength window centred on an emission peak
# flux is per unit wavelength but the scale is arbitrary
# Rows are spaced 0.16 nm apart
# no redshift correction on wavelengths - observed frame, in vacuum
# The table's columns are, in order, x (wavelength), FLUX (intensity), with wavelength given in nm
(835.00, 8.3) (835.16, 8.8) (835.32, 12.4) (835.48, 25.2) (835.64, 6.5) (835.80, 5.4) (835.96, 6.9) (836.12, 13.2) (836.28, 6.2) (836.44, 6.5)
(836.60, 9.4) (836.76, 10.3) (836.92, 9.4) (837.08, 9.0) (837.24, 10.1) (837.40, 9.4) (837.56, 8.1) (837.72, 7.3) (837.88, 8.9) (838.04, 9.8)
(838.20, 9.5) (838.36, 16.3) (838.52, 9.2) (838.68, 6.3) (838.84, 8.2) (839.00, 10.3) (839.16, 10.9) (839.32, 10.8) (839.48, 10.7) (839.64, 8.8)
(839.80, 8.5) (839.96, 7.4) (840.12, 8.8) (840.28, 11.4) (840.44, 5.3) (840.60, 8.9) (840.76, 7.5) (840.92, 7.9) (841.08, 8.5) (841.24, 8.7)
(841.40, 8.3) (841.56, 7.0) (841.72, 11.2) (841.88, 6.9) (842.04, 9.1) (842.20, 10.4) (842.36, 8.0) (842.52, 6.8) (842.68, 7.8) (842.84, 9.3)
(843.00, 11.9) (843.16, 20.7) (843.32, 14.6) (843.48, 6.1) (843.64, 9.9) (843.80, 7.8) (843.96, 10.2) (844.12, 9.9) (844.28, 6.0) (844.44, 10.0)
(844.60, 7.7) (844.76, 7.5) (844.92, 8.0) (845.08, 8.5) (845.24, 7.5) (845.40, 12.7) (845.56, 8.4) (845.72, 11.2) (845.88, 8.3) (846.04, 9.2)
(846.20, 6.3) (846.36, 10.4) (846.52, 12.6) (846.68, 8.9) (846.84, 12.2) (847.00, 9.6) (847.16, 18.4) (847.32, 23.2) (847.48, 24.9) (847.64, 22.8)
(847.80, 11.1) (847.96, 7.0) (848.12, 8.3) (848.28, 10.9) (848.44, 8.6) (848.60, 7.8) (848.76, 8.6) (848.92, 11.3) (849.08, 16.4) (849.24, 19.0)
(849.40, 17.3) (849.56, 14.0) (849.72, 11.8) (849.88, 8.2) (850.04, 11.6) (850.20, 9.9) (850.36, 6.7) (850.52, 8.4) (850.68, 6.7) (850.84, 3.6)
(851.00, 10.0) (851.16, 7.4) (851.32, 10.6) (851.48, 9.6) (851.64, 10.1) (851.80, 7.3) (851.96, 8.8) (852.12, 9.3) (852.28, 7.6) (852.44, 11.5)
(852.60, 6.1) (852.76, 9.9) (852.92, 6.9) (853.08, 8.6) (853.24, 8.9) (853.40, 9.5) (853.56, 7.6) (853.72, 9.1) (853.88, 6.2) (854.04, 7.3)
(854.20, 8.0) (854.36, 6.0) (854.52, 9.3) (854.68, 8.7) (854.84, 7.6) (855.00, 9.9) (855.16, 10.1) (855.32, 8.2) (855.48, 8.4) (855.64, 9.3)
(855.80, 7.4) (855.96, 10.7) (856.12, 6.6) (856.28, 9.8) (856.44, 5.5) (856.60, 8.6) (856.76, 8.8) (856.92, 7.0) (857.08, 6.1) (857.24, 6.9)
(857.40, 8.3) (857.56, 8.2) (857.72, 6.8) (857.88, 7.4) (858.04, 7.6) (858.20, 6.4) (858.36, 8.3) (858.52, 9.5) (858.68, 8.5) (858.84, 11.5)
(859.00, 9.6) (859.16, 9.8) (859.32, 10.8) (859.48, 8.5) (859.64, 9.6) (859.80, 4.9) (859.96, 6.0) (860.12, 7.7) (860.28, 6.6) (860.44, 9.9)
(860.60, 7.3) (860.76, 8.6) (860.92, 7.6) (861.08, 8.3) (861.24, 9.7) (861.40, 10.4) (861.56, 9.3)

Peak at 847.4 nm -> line [S II]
